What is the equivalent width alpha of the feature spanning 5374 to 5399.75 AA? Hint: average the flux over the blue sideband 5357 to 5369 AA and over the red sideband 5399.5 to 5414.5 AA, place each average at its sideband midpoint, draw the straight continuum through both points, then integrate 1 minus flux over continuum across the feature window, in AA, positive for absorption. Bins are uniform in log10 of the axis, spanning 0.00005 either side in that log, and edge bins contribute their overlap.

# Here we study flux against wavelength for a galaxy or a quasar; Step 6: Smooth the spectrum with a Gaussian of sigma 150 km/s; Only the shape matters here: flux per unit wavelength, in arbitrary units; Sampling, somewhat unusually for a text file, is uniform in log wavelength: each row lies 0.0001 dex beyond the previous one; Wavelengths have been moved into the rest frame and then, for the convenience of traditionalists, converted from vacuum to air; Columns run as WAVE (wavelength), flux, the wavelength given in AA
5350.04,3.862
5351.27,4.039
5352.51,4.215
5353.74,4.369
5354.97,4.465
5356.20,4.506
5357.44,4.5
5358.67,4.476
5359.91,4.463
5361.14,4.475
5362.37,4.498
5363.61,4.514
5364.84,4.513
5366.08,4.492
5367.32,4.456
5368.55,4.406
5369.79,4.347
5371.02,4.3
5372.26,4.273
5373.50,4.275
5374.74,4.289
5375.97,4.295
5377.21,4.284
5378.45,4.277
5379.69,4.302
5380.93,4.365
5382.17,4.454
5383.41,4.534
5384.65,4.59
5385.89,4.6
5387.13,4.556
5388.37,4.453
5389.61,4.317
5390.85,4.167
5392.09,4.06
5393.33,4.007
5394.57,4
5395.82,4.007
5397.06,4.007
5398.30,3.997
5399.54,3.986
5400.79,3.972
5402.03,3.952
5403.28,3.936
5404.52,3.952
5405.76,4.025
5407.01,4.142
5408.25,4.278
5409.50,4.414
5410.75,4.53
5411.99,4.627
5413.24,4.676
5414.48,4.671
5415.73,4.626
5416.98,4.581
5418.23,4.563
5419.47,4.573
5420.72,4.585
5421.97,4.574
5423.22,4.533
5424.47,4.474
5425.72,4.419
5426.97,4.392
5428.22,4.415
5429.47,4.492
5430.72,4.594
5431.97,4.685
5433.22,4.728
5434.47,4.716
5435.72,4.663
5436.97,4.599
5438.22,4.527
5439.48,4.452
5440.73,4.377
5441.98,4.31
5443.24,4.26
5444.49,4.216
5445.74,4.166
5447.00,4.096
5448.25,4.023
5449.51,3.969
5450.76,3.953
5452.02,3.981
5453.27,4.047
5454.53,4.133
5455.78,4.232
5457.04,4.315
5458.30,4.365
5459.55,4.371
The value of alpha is 0.5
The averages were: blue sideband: 4.48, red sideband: 4.24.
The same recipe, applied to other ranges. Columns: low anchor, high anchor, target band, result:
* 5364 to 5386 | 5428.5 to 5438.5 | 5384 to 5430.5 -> 1.9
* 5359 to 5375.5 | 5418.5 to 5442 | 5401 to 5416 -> 0.6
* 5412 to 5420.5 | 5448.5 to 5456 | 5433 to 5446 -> -0.6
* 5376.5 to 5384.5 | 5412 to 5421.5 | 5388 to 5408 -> 1.9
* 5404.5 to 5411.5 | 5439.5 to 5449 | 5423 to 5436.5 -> -1.0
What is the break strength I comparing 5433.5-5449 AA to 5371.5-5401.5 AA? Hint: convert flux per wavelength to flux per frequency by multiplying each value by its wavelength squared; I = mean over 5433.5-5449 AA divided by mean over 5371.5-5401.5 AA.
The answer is 1.05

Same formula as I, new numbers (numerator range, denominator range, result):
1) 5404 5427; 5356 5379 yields 1.03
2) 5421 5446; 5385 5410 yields 1.10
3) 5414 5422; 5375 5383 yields 1.08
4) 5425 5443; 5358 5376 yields 1.05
